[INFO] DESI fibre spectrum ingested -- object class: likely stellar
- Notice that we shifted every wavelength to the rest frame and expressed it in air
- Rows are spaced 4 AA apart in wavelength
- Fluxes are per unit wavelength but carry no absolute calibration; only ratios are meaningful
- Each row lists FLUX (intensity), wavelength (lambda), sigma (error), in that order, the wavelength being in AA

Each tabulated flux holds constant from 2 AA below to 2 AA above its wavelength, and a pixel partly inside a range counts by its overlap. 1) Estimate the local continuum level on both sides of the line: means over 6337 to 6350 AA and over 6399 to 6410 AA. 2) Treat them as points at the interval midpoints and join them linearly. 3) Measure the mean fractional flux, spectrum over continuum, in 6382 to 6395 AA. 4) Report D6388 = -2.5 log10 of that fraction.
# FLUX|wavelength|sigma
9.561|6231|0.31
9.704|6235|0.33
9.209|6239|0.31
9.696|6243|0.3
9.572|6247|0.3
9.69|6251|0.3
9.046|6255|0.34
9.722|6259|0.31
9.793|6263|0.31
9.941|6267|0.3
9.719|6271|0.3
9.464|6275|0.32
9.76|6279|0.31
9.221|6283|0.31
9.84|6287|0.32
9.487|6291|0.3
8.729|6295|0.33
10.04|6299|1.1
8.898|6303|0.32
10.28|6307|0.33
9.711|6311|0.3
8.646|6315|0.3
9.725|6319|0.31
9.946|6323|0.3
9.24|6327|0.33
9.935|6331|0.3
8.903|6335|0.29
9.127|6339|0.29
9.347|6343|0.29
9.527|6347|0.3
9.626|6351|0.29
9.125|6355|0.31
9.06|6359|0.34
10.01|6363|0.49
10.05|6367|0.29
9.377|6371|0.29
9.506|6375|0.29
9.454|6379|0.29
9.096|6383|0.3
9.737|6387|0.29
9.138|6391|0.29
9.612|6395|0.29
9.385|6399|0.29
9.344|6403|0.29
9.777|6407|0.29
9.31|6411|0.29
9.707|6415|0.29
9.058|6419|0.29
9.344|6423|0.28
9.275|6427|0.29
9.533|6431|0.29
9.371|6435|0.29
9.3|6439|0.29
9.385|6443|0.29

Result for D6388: 0.01 mag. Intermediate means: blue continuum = 9.36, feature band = 9.39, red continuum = 9.51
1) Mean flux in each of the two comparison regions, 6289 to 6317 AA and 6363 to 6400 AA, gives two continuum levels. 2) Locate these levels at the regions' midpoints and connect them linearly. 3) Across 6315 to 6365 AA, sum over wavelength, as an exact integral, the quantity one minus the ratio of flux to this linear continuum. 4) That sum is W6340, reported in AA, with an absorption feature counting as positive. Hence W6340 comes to 0.1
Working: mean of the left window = 9.4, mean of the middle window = 9.43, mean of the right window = 9.52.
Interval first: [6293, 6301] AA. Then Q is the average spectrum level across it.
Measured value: 9.38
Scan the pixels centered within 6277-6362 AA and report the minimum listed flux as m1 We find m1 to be 8.646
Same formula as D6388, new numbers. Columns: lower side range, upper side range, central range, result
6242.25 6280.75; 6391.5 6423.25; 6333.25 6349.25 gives 0.033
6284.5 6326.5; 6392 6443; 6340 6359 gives 0.014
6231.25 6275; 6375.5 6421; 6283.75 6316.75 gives 0.010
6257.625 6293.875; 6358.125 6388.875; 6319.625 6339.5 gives 0.013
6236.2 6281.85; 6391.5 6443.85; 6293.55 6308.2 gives 0.008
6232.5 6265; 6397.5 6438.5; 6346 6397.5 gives -0.004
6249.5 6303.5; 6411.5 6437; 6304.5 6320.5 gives -0.007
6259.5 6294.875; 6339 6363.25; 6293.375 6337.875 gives 0.004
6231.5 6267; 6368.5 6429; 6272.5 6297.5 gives 0.012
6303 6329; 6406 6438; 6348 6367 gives -0.004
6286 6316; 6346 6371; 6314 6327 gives 0.003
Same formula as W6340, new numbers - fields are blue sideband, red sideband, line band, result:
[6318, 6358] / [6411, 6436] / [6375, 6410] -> -0.2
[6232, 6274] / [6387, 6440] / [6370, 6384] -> 0.1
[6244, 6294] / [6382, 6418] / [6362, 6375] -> -0.4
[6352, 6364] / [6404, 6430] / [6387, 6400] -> -0.1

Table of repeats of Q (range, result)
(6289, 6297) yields 9.11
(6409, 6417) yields 9.51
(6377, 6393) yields 9.36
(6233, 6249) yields 9.55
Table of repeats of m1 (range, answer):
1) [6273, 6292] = 9.221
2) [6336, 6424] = 9.058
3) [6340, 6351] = 9.347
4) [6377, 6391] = 9.096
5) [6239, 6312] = 8.729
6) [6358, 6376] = 9.06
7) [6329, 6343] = 8.903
